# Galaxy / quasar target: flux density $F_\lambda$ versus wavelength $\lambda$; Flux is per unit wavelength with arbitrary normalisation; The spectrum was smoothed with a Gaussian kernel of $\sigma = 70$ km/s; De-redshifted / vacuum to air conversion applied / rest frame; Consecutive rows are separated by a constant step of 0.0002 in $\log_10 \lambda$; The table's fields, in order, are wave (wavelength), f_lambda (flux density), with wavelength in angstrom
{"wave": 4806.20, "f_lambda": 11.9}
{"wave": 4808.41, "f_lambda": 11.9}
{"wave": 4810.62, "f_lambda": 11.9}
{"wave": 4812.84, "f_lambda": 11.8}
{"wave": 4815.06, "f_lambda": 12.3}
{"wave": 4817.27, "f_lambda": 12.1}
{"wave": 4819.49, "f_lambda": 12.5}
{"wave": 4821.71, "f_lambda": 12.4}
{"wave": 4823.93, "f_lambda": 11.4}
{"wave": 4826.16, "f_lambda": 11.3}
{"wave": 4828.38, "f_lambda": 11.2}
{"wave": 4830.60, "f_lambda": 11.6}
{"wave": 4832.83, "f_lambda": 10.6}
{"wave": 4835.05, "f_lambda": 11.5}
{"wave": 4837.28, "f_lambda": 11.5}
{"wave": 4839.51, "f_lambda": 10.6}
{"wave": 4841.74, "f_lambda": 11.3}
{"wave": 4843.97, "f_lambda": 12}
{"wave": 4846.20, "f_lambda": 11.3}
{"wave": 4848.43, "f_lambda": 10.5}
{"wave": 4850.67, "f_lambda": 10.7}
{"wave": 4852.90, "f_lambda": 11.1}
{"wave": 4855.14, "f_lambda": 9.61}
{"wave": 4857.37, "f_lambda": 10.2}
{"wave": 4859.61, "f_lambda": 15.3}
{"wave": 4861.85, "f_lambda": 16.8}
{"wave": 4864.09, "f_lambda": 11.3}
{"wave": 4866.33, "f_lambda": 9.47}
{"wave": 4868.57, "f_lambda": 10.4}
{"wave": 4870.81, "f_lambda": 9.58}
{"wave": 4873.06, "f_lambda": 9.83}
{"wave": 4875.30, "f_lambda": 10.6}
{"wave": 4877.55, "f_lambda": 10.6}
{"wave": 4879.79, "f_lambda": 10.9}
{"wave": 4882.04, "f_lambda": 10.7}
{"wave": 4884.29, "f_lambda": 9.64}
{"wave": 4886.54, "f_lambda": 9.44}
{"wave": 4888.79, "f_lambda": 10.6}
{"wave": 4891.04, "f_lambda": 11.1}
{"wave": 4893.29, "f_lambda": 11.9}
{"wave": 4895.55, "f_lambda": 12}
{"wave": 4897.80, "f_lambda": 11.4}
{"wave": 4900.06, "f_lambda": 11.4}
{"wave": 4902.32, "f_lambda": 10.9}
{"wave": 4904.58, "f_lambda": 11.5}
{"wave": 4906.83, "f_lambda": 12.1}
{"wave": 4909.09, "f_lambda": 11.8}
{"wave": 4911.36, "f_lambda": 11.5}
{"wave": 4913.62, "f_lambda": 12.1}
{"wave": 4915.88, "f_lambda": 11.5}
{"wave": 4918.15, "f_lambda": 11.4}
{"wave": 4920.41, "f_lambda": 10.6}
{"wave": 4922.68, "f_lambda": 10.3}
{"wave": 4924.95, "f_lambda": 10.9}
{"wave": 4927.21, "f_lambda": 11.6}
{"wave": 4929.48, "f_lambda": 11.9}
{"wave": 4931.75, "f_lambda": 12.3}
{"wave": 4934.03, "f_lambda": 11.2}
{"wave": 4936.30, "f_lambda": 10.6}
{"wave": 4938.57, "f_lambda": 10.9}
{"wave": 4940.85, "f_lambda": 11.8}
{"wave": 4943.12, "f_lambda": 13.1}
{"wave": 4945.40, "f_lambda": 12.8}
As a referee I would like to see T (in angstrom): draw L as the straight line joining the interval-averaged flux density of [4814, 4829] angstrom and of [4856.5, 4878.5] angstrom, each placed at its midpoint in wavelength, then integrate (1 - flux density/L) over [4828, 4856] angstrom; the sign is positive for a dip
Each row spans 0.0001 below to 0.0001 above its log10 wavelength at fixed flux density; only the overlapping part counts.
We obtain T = 1.5 angstrom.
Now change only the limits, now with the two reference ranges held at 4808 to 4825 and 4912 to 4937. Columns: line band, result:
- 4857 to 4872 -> -0.3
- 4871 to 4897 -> 2.2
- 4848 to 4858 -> 1.2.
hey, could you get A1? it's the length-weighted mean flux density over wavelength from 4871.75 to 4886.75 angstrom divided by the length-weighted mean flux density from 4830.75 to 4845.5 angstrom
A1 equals 0.9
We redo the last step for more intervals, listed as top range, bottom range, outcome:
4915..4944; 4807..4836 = 0.97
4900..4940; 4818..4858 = 1.01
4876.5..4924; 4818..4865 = 0.95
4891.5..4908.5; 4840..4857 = 1.06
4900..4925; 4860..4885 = 1.03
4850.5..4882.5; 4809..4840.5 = 0.96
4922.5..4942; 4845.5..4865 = 0.95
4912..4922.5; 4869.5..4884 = 1.09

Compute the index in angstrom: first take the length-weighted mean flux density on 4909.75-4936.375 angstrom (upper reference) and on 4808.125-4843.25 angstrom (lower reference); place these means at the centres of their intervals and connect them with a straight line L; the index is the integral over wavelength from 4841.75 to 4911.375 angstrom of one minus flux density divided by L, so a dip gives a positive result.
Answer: 1.9 angstrom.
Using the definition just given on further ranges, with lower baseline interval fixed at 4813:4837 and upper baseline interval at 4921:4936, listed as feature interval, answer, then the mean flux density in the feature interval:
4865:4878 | 1.6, 10.1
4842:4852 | 0.4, 11.1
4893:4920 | -0.5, 11.6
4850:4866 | -0.7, 12.1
